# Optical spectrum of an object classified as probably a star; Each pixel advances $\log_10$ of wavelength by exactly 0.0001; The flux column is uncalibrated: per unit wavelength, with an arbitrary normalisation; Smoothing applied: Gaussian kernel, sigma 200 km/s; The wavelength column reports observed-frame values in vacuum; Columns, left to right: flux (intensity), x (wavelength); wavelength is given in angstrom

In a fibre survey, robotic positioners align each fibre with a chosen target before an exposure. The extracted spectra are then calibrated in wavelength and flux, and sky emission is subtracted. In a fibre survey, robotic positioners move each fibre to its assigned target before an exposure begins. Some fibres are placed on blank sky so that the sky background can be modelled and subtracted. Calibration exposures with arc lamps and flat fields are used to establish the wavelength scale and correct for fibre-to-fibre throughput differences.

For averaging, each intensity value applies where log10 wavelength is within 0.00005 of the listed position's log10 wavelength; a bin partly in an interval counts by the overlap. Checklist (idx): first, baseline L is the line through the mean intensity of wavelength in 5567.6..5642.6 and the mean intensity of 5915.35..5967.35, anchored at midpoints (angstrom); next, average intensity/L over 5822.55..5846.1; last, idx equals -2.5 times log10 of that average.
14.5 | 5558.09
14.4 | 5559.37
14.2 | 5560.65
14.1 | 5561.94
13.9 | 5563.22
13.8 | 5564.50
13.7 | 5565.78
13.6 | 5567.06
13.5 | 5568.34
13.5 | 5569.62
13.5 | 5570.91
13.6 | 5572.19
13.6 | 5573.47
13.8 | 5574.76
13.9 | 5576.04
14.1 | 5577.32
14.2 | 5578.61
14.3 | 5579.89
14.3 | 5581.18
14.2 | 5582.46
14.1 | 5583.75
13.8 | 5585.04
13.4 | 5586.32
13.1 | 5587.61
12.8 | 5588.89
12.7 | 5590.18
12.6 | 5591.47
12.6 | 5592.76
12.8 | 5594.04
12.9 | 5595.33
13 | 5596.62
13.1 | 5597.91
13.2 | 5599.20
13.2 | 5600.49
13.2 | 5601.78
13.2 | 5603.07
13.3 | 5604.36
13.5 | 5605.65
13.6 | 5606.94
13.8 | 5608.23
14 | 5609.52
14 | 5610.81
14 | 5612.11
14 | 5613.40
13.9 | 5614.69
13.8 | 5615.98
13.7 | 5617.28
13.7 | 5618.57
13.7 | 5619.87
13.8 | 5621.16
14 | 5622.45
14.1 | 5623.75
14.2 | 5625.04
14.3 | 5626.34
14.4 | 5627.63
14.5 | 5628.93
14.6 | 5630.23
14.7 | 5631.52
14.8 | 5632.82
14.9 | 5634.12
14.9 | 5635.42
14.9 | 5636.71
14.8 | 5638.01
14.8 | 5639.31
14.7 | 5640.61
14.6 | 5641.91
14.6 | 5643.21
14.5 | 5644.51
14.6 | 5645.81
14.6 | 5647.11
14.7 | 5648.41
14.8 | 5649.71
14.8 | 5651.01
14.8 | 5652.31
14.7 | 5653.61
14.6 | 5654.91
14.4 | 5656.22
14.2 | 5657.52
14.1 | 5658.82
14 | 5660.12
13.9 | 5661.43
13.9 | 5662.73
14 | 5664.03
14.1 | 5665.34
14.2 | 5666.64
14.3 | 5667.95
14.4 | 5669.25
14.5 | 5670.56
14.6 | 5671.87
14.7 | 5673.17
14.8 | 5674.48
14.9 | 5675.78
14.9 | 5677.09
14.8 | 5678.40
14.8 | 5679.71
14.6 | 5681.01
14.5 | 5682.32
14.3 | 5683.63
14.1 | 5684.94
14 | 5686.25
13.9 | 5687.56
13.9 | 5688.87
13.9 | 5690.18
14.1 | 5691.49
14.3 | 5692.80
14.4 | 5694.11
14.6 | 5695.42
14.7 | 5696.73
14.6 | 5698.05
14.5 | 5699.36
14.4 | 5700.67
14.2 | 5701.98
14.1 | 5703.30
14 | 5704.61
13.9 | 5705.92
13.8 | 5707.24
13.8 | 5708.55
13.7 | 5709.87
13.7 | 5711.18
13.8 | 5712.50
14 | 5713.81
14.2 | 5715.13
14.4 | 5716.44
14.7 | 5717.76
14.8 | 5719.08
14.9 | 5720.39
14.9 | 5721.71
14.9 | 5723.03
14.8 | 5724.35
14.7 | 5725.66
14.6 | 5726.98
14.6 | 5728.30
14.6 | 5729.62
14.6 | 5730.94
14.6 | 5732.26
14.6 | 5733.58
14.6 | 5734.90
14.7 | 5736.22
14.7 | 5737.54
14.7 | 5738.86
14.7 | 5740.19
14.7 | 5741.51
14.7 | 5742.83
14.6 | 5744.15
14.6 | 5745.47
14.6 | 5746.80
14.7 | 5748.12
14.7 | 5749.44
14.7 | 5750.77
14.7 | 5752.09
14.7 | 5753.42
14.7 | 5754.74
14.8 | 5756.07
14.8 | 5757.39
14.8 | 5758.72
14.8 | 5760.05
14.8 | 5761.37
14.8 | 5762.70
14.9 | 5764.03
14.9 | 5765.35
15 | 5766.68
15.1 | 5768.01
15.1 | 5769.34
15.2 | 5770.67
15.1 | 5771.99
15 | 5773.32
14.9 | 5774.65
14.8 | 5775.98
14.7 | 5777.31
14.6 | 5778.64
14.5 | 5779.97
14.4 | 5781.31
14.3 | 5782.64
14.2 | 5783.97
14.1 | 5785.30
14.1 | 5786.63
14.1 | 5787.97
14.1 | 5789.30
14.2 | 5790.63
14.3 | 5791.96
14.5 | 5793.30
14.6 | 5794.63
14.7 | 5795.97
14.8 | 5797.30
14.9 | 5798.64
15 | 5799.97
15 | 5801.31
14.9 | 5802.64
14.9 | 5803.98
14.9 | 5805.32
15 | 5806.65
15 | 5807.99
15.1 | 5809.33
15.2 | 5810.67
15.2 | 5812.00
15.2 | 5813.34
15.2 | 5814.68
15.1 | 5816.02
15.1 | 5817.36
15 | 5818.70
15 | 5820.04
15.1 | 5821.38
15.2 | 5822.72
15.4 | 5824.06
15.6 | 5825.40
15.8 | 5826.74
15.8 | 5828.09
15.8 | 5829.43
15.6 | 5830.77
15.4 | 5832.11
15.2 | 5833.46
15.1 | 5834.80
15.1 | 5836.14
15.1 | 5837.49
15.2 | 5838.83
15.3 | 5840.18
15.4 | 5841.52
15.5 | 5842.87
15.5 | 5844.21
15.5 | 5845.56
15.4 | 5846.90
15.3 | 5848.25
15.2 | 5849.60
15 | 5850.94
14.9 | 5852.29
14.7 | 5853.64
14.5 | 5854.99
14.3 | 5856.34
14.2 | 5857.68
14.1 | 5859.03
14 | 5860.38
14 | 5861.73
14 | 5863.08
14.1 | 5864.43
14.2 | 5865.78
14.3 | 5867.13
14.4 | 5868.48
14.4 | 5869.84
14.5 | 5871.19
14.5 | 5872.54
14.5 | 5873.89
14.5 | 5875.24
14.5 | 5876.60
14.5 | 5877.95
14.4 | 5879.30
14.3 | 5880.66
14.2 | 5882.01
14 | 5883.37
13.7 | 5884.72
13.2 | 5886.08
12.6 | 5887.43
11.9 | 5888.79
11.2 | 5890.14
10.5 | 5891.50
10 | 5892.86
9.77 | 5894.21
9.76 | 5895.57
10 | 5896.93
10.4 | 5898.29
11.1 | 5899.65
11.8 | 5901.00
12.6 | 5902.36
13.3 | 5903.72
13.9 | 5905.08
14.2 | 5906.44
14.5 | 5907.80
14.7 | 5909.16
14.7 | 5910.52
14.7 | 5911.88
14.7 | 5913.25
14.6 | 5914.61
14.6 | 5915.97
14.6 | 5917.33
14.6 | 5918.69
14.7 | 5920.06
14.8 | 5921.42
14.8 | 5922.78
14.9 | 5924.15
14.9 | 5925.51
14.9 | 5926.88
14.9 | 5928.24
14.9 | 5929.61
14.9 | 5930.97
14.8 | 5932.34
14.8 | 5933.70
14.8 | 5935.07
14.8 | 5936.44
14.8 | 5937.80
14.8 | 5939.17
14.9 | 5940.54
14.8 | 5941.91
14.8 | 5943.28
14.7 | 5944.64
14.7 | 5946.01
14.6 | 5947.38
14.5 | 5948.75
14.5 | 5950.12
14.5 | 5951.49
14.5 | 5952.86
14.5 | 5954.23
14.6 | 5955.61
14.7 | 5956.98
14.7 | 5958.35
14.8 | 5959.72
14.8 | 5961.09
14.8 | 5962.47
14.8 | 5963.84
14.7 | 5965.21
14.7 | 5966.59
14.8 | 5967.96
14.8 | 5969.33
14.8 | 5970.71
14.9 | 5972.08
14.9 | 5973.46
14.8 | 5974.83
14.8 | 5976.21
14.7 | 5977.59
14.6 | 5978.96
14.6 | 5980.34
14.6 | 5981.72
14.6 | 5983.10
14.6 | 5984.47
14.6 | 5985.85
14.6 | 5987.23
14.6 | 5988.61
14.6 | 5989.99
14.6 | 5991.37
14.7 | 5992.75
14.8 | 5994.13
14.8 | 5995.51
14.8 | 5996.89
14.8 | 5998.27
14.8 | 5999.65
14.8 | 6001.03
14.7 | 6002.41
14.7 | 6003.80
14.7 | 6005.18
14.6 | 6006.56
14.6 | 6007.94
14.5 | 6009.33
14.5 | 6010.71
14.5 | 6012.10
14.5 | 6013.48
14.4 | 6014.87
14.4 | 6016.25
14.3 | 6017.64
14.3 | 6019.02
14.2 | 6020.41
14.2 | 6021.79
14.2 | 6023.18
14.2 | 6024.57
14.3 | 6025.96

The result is -0.071 mag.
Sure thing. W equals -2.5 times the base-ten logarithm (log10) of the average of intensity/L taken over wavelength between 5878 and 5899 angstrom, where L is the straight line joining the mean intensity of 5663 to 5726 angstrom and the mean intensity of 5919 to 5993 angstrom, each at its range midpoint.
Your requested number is 0.21 mag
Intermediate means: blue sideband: 14.4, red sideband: 14.7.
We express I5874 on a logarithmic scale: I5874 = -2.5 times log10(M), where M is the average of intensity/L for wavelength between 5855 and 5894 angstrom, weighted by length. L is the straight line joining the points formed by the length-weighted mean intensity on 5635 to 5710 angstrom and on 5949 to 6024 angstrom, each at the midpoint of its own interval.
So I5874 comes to 0.07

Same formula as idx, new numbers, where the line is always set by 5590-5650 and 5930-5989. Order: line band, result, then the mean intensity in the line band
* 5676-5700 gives -0.02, 14.4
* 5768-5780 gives -0.05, 14.9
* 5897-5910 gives 0.14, 12.8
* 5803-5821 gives -0.05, 15.1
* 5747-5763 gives -0.04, 14.7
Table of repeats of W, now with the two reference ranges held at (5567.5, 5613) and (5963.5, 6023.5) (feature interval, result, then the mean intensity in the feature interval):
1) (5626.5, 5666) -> -0.07 mag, 14.5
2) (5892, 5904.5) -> 0.29 mag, 11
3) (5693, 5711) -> -0.03 mag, 14.2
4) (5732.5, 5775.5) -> -0.06 mag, 14.8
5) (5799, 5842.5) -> -0.08 mag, 15.2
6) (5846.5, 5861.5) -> -0.03 mag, 14.7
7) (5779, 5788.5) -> -0.02 mag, 14.2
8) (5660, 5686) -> -0.05 mag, 14.4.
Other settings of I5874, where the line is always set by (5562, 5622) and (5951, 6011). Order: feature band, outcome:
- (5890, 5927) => 0.10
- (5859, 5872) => 0.01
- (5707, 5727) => -0.03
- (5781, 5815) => -0.04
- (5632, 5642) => -0.08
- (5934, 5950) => -0.01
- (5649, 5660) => -0.06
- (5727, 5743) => -0.05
